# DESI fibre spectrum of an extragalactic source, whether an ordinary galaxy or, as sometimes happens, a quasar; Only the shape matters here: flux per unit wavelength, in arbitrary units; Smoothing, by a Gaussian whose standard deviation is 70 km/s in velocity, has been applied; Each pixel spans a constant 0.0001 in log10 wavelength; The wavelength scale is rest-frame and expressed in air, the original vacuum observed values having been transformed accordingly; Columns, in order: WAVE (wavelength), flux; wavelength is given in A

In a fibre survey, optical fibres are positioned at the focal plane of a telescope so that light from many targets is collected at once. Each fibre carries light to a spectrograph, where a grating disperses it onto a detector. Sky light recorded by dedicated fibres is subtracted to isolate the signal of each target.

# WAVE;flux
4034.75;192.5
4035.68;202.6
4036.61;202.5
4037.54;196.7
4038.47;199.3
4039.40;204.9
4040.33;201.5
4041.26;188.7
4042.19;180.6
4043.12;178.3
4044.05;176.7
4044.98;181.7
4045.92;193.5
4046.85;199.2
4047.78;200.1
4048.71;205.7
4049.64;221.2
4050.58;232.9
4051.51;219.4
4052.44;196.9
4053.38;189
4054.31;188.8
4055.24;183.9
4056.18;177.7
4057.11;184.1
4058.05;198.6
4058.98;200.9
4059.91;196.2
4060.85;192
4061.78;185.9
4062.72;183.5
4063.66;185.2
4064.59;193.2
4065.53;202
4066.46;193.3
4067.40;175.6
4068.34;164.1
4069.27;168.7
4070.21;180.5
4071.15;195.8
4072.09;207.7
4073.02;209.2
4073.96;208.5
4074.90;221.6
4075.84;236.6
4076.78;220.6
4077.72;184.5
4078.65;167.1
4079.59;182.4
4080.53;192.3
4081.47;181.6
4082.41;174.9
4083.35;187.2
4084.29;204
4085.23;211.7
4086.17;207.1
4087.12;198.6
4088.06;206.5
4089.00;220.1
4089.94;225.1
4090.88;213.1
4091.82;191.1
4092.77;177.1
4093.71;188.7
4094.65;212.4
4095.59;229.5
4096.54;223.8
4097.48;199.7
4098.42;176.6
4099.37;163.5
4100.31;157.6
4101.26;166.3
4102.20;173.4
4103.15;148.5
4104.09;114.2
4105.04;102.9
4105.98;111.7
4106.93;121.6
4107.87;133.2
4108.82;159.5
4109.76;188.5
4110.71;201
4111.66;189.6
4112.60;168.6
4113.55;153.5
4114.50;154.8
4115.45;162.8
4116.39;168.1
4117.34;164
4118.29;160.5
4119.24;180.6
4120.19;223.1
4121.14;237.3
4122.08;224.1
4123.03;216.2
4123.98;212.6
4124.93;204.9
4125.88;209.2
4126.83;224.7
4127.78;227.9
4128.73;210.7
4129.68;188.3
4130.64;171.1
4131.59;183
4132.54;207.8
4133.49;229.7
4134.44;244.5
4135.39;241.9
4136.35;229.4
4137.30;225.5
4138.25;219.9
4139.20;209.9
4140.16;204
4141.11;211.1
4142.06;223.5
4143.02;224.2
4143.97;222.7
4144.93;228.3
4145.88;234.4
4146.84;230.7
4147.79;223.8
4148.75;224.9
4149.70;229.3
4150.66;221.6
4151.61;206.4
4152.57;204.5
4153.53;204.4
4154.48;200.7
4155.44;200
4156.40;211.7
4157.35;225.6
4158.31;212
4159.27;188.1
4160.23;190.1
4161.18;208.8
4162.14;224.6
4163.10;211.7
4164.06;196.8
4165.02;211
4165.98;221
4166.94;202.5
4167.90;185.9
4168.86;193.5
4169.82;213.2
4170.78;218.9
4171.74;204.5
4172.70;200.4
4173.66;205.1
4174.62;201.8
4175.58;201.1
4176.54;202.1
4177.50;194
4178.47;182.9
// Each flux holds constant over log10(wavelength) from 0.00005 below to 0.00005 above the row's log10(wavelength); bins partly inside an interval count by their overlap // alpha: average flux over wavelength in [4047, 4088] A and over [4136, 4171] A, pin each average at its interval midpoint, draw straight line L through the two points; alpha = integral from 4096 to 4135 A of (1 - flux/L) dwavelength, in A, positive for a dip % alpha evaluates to 4.5 A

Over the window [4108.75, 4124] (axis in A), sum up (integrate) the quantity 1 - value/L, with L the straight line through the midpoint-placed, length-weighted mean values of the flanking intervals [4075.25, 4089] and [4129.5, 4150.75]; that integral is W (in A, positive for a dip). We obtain 1.76 A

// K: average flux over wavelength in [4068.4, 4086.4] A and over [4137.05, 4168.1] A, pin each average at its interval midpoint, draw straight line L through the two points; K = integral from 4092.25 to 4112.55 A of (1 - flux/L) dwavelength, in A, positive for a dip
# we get 3.3 A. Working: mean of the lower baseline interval 196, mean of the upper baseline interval 213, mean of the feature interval 169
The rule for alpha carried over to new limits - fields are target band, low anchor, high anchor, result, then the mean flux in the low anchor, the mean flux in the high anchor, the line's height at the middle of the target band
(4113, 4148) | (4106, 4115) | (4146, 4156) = -3.70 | 161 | 215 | 188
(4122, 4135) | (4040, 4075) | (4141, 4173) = -0.26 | 193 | 212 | 207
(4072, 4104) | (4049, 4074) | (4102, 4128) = -1.73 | 194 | 176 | 185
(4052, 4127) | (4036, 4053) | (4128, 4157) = 6.98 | 199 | 216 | 207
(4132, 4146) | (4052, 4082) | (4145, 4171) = -1.09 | 192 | 211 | 207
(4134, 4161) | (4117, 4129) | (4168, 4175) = -1.48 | 208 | 204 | 206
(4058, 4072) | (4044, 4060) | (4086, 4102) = 0.67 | 198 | 197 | 197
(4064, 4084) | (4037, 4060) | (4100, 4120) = -1.45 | 196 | 157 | 180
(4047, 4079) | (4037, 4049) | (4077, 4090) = -0.37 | 193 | 196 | 194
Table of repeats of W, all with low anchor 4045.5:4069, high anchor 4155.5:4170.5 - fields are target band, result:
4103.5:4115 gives 2.9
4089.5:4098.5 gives -0.3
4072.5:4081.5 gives -0.2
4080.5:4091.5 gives -0.2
